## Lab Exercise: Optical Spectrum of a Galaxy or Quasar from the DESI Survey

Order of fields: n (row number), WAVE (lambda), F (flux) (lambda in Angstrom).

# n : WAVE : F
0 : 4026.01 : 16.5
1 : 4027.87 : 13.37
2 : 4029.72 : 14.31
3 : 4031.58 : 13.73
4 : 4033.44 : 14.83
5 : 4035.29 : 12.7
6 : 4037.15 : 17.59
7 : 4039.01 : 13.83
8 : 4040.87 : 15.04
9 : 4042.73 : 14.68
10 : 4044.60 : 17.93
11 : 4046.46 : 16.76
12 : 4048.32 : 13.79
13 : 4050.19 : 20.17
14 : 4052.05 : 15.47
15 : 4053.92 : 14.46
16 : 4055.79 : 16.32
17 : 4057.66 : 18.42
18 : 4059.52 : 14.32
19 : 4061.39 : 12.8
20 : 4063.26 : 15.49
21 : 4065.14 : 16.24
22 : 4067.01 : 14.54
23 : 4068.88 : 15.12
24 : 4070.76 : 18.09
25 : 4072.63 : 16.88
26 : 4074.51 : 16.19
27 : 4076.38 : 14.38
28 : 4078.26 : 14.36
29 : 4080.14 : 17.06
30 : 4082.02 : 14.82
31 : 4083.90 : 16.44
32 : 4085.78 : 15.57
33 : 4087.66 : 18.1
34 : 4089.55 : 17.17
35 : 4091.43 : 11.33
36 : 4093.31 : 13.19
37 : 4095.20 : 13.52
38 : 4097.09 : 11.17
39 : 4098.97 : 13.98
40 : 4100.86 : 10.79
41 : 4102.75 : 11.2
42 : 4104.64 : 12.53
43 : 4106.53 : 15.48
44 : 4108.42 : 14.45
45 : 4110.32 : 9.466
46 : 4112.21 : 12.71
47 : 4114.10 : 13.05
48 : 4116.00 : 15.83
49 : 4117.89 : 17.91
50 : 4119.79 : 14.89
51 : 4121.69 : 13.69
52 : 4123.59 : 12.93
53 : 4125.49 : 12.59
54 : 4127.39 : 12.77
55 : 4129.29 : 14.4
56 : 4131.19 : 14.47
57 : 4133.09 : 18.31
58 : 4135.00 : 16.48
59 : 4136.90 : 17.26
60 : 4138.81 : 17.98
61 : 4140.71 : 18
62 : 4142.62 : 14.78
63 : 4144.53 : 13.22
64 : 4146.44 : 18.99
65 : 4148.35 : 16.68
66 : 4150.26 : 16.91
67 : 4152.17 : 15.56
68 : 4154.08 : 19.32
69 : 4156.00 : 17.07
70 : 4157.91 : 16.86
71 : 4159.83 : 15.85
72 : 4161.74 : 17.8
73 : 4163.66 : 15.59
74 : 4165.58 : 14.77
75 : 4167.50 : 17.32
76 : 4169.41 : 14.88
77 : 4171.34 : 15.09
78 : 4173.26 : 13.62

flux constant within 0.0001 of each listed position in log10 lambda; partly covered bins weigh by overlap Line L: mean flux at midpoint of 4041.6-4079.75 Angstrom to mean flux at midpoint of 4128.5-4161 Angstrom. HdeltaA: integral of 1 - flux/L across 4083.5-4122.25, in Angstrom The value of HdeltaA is 5.6 Angstrom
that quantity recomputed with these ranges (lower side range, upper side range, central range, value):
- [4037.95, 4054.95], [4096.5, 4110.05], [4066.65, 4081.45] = -1.6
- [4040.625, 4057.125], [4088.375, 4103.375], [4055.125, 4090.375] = -3.5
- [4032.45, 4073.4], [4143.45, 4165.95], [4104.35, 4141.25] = 3.5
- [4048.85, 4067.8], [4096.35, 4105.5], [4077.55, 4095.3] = -2.6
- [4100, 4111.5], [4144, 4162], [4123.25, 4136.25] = 0.0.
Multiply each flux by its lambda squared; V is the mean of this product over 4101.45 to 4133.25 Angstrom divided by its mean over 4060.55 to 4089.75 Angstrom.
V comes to 0.89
